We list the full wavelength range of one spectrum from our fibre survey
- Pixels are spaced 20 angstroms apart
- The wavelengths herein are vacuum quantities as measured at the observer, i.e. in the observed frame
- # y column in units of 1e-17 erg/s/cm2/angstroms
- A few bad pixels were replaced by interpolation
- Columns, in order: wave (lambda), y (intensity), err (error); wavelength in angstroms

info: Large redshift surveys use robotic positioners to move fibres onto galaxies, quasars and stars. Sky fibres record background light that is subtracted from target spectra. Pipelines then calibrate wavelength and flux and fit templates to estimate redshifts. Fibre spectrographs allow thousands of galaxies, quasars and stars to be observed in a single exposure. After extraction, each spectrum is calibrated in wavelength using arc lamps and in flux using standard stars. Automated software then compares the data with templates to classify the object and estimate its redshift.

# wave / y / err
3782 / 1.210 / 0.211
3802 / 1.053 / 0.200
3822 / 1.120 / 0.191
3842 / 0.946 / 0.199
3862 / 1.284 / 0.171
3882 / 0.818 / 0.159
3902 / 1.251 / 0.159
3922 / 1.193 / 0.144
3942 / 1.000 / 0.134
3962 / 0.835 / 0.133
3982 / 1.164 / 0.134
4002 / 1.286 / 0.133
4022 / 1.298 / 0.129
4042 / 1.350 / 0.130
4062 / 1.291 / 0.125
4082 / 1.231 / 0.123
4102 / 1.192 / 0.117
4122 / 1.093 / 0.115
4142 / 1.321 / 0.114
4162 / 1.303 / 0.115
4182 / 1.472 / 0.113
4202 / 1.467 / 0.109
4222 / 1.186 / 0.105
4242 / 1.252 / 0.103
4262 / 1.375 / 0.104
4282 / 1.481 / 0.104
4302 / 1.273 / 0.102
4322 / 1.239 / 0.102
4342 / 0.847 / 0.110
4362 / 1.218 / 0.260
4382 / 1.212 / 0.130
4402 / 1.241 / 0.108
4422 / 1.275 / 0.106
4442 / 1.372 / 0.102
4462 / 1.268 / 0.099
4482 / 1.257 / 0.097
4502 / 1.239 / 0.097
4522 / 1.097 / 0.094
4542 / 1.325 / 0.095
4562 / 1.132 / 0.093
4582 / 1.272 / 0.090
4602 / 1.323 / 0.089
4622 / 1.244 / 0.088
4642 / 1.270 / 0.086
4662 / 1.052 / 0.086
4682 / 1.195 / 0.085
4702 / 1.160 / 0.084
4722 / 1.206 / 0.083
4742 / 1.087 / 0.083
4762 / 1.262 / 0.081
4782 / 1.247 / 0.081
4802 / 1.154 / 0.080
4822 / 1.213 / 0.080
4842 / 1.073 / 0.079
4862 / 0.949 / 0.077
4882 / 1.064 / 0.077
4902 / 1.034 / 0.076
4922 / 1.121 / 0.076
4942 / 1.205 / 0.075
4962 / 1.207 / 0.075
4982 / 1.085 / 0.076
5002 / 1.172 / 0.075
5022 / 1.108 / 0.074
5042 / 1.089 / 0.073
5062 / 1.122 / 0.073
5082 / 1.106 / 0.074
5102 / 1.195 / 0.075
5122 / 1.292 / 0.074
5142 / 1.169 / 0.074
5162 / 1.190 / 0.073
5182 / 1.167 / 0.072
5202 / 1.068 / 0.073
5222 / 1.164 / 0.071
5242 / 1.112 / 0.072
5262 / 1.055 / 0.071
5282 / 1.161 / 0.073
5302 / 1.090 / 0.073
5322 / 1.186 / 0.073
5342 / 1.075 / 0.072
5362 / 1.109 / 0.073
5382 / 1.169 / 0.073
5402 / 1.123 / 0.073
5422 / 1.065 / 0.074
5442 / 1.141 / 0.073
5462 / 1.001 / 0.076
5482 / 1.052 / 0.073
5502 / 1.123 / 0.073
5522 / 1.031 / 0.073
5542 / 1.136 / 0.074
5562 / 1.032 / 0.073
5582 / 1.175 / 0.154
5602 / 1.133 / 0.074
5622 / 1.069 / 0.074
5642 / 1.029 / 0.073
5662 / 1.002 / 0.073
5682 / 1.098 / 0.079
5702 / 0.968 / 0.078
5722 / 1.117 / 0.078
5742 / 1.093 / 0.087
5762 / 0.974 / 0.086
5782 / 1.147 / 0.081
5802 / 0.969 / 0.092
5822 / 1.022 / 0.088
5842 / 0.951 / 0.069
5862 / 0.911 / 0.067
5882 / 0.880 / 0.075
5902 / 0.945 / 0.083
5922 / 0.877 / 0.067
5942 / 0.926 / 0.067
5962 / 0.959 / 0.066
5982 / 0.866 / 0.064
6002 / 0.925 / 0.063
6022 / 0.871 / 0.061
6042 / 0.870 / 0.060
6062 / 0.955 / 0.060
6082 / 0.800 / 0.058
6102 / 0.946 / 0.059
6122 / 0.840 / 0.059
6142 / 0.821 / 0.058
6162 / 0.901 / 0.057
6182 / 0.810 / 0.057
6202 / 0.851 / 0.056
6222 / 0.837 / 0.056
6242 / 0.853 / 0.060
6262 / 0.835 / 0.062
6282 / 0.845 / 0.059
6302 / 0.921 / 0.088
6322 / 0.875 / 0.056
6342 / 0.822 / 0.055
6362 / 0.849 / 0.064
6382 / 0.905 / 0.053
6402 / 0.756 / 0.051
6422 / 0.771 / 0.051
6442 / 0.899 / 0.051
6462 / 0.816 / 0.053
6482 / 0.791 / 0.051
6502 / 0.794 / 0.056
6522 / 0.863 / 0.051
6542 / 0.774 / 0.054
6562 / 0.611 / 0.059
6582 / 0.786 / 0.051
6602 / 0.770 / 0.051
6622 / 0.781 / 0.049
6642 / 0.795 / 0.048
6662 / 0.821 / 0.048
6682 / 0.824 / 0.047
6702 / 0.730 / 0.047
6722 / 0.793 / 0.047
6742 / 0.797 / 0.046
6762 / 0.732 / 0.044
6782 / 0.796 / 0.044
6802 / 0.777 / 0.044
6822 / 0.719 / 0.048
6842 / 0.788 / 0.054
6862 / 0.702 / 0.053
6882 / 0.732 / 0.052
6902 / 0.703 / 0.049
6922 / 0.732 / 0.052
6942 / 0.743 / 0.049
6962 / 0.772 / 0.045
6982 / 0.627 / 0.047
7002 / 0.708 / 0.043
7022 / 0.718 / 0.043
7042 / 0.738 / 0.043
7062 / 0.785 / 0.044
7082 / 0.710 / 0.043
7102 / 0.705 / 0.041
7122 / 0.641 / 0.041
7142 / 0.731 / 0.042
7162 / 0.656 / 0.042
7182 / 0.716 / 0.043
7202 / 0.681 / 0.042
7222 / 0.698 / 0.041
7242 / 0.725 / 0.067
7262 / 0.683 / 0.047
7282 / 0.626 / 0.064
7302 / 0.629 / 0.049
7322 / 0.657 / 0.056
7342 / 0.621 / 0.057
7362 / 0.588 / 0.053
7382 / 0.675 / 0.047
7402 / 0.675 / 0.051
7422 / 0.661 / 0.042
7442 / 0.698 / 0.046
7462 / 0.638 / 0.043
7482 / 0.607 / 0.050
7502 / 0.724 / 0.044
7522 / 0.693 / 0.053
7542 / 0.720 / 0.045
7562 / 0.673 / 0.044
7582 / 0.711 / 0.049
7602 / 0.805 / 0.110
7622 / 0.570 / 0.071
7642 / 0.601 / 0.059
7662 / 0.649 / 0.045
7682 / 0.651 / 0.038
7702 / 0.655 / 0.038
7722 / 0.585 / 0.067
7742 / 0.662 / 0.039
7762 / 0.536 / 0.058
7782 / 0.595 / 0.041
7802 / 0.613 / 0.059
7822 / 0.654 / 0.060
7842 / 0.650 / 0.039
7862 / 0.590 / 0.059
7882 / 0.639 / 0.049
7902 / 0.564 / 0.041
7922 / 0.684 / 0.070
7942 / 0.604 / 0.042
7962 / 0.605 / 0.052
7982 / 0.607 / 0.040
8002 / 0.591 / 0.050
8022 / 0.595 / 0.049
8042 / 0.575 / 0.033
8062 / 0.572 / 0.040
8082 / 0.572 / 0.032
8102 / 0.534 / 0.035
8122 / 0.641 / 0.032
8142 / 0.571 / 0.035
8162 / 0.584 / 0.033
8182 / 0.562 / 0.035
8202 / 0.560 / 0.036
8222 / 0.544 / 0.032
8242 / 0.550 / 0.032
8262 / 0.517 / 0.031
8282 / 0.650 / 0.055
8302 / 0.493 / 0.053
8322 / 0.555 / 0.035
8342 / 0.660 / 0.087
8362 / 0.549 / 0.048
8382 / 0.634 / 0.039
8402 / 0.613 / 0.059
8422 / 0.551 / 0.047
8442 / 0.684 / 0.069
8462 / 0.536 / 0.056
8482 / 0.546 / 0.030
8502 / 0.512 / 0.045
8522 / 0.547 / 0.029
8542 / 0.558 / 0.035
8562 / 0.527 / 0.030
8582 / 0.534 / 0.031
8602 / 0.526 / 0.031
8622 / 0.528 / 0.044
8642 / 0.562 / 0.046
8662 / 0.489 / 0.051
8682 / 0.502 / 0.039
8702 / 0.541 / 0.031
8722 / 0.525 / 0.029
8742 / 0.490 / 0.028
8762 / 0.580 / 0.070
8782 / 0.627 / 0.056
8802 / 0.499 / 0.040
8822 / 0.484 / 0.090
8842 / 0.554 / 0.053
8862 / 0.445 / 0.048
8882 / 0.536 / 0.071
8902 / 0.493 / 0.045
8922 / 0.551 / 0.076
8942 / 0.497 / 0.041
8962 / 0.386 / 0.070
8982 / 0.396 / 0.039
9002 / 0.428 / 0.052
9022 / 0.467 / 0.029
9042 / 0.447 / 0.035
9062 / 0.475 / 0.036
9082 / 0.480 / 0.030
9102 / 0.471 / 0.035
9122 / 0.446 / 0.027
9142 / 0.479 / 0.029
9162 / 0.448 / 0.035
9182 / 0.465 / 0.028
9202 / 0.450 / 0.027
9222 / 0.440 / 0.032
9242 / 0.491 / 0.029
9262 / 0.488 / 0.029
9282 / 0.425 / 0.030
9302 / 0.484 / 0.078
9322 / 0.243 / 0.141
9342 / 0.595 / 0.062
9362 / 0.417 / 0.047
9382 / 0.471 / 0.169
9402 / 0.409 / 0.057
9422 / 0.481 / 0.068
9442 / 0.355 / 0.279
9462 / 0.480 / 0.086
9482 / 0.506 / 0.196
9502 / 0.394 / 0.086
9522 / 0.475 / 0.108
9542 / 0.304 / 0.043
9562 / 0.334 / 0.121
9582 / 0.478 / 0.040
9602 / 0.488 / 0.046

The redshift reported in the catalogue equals 0.00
